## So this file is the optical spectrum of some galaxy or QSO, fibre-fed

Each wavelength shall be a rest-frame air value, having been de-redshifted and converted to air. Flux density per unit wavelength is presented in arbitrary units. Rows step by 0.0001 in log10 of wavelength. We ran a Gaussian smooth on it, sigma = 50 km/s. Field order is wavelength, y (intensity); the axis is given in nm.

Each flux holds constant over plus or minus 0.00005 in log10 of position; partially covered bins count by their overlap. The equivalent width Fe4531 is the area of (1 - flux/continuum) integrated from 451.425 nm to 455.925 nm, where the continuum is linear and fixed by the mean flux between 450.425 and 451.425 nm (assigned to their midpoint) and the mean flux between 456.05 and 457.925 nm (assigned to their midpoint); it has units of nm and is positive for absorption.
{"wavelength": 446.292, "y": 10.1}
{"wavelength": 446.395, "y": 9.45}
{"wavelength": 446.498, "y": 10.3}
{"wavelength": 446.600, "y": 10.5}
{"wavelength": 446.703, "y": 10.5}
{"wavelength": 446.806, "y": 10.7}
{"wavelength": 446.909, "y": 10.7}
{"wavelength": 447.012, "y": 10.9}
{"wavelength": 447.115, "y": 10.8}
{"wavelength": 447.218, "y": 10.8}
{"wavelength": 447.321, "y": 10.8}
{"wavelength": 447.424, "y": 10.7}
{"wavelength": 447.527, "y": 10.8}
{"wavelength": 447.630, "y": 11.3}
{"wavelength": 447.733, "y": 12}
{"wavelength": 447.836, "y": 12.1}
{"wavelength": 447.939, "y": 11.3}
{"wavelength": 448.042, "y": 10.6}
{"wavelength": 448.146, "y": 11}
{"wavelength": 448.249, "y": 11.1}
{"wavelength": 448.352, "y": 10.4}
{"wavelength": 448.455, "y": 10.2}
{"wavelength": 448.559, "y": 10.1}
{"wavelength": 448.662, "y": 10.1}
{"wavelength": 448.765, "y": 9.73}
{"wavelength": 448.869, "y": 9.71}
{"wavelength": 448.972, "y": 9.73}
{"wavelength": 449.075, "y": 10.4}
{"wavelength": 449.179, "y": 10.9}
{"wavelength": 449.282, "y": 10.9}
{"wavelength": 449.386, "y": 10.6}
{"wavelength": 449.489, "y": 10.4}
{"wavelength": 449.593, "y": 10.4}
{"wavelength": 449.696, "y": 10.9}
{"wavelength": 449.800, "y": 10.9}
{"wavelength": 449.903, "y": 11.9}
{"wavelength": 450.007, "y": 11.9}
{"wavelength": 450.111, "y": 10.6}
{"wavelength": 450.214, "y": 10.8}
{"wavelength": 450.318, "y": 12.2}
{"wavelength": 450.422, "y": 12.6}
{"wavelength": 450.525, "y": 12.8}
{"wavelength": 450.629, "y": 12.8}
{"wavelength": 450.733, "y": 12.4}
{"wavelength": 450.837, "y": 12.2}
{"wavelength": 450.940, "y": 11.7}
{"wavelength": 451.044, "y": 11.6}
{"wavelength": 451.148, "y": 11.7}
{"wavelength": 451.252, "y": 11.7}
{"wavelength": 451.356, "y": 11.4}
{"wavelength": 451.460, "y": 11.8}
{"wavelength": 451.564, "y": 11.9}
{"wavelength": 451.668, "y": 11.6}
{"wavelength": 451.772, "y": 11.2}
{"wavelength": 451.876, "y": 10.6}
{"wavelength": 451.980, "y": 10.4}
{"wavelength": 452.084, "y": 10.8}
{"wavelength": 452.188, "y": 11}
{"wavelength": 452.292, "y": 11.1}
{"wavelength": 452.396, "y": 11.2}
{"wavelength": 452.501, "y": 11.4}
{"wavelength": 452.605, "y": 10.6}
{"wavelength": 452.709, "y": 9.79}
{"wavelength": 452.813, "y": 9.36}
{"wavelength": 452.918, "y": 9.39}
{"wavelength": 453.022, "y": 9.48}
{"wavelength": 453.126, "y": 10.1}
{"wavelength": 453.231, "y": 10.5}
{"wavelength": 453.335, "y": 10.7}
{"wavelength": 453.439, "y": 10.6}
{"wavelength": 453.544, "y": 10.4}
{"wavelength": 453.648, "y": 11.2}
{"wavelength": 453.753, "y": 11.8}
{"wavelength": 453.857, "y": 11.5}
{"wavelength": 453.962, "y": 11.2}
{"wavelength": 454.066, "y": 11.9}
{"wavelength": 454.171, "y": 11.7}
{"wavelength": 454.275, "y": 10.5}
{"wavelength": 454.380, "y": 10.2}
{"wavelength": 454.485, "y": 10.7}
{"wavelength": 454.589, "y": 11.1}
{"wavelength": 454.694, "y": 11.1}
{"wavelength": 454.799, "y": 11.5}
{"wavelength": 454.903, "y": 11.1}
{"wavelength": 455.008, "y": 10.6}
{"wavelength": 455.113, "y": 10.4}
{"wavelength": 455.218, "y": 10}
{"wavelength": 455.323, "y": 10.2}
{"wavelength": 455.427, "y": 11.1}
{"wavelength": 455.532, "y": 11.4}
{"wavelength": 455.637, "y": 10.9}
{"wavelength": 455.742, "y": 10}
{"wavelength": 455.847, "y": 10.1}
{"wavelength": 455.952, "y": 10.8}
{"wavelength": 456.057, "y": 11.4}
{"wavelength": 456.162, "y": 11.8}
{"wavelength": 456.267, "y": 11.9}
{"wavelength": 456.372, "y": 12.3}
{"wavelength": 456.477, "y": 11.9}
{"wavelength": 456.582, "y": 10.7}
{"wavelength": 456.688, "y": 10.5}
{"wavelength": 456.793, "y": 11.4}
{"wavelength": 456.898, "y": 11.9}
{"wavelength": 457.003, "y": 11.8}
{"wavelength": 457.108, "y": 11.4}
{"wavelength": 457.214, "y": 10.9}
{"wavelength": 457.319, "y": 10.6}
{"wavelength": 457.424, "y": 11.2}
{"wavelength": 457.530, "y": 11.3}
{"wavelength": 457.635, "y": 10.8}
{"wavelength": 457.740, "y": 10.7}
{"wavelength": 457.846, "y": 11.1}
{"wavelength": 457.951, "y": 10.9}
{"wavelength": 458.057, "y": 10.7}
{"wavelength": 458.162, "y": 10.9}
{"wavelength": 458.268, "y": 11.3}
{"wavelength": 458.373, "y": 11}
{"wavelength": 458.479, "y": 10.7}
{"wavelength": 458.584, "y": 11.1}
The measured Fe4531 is 0.36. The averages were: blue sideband 12.1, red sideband 11.3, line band 10.8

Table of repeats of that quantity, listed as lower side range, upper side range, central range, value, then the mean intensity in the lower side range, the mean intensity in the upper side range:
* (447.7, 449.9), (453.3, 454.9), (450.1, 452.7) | -0.15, 10.7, 11.1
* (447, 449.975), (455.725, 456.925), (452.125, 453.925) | 0.07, 10.7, 11.2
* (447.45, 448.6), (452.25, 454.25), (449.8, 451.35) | -0.14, 11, 10.7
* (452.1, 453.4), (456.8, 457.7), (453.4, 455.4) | -0.04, 10.4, 11.2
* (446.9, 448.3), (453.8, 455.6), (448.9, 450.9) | -0.05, 11.1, 11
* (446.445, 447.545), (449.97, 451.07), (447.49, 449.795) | 0.12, 10.7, 12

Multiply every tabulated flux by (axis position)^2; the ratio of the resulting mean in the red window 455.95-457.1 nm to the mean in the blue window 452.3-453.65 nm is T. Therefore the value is 1.13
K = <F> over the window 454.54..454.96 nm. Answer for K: 11.2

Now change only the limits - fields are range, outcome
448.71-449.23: 10.1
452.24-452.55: 11.2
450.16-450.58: 12.1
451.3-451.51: 11.6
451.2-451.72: 11.7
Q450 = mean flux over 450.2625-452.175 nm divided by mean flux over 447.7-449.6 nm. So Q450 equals 1.1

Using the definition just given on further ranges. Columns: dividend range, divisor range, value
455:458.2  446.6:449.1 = 1.03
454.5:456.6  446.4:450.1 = 1.03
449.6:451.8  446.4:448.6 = 1.08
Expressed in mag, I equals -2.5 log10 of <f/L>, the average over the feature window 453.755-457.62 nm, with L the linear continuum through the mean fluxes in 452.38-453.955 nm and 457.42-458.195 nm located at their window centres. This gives -0.03 mag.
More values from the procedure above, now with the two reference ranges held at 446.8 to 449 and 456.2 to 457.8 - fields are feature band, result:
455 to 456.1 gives 0.057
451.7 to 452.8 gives 0.021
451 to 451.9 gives -0.056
